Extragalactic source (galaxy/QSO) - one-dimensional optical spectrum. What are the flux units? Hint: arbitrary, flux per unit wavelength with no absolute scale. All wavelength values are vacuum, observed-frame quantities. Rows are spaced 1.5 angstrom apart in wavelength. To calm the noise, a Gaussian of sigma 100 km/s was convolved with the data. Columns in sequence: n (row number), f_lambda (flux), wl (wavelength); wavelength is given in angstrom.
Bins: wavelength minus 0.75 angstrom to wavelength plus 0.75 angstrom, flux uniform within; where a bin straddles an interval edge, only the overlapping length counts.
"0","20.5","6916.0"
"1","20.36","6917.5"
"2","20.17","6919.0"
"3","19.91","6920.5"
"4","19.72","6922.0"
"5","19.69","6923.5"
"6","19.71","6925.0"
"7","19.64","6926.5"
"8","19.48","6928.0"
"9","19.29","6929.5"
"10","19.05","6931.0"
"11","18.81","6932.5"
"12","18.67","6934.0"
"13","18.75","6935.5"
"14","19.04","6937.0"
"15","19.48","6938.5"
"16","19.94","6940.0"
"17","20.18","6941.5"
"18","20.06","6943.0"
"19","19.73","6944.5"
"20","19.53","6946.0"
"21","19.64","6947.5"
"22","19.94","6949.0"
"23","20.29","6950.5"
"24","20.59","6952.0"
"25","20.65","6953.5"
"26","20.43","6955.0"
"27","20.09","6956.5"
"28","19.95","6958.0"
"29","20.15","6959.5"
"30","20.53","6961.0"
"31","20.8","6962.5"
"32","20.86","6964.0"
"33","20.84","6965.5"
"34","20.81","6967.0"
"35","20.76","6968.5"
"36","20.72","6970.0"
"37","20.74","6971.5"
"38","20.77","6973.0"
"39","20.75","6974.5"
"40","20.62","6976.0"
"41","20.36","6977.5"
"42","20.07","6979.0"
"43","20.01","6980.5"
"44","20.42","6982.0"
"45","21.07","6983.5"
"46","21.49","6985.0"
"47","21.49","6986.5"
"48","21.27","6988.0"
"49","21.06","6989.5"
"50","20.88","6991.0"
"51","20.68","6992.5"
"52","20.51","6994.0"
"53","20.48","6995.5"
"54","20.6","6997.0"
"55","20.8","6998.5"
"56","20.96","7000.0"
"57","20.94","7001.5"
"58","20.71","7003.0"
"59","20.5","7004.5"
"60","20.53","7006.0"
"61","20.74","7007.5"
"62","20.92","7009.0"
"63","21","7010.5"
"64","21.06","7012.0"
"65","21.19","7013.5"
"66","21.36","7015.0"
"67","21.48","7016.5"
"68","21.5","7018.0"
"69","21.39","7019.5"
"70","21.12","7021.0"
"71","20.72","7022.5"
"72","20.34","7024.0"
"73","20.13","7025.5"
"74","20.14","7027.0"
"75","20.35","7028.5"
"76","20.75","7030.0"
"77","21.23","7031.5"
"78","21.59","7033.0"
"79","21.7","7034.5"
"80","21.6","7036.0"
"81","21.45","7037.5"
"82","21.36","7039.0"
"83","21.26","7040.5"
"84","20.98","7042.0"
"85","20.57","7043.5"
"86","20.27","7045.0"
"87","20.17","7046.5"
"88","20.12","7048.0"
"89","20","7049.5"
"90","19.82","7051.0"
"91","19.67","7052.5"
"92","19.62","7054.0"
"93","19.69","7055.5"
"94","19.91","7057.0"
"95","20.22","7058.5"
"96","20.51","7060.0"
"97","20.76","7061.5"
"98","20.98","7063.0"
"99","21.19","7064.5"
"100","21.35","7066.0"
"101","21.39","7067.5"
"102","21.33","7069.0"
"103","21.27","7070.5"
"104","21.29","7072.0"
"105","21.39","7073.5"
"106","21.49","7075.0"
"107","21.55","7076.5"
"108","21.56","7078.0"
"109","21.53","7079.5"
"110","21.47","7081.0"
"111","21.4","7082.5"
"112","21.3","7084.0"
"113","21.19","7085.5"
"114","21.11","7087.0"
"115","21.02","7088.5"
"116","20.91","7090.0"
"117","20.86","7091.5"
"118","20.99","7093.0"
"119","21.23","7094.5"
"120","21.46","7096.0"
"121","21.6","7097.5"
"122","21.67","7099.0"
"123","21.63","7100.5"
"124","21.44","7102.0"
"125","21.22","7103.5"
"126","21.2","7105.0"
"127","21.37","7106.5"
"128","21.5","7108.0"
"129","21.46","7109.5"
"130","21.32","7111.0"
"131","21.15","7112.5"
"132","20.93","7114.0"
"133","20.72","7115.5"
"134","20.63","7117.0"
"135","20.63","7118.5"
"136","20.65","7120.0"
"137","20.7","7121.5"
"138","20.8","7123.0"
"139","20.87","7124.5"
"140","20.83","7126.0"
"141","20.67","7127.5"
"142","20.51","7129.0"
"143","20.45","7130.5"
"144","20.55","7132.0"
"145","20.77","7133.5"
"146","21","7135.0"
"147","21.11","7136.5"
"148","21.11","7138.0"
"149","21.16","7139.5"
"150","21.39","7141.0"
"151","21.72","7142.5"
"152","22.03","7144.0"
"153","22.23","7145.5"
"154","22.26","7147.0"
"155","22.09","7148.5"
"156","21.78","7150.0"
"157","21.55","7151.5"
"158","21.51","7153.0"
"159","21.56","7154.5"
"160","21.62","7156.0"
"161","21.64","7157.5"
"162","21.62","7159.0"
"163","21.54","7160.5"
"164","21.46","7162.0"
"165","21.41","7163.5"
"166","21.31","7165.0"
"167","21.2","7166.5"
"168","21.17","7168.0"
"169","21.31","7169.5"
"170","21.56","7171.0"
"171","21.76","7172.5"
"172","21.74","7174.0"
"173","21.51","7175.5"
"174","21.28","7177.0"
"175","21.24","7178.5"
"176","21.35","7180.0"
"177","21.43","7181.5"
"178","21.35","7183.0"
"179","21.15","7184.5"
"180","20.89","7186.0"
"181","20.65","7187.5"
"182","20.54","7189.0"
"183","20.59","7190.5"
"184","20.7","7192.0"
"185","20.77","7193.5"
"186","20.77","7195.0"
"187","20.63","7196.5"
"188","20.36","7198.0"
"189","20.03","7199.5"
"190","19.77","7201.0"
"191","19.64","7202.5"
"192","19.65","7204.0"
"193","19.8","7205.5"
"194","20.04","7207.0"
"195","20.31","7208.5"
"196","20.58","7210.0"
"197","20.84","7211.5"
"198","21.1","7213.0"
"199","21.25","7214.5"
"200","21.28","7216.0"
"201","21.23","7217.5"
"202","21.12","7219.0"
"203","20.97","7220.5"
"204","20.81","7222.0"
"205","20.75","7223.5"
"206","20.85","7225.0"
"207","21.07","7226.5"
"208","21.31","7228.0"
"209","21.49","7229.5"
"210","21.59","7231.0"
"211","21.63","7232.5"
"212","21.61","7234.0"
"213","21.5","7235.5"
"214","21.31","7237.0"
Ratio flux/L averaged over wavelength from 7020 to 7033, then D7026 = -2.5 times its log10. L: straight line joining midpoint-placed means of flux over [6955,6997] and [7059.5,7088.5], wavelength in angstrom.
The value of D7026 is 0.02 mag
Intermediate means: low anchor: 20.7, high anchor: 21.3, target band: 20.7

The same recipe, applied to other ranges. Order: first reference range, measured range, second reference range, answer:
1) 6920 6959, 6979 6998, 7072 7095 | -0.03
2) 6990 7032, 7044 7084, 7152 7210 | 0.00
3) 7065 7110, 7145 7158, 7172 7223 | -0.04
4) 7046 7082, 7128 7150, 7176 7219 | -0.03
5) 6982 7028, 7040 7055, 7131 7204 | 0.04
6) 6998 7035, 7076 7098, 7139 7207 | -0.01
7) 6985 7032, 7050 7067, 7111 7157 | 0.03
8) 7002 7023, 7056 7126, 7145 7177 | 0.01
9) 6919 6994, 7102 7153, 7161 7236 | -0.02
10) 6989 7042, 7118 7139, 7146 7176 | 0.03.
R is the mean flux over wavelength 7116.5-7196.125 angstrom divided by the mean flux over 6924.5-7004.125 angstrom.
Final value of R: 1.0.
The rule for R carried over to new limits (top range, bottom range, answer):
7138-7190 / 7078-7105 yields 1.01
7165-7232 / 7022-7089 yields 1.00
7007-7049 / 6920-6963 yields 1.06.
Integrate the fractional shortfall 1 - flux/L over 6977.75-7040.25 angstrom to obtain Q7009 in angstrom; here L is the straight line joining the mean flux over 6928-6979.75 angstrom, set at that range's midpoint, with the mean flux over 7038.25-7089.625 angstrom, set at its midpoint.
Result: -1.4 angstrom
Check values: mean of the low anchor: 20.1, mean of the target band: 20.9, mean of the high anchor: 20.8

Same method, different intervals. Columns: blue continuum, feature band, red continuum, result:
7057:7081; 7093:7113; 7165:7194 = -0.2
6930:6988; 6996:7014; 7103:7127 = -0.3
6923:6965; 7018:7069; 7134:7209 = -0.8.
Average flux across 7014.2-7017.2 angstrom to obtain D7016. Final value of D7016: 21.4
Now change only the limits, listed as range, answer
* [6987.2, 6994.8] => 20.9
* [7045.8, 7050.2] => 20.1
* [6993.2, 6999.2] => 20.6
